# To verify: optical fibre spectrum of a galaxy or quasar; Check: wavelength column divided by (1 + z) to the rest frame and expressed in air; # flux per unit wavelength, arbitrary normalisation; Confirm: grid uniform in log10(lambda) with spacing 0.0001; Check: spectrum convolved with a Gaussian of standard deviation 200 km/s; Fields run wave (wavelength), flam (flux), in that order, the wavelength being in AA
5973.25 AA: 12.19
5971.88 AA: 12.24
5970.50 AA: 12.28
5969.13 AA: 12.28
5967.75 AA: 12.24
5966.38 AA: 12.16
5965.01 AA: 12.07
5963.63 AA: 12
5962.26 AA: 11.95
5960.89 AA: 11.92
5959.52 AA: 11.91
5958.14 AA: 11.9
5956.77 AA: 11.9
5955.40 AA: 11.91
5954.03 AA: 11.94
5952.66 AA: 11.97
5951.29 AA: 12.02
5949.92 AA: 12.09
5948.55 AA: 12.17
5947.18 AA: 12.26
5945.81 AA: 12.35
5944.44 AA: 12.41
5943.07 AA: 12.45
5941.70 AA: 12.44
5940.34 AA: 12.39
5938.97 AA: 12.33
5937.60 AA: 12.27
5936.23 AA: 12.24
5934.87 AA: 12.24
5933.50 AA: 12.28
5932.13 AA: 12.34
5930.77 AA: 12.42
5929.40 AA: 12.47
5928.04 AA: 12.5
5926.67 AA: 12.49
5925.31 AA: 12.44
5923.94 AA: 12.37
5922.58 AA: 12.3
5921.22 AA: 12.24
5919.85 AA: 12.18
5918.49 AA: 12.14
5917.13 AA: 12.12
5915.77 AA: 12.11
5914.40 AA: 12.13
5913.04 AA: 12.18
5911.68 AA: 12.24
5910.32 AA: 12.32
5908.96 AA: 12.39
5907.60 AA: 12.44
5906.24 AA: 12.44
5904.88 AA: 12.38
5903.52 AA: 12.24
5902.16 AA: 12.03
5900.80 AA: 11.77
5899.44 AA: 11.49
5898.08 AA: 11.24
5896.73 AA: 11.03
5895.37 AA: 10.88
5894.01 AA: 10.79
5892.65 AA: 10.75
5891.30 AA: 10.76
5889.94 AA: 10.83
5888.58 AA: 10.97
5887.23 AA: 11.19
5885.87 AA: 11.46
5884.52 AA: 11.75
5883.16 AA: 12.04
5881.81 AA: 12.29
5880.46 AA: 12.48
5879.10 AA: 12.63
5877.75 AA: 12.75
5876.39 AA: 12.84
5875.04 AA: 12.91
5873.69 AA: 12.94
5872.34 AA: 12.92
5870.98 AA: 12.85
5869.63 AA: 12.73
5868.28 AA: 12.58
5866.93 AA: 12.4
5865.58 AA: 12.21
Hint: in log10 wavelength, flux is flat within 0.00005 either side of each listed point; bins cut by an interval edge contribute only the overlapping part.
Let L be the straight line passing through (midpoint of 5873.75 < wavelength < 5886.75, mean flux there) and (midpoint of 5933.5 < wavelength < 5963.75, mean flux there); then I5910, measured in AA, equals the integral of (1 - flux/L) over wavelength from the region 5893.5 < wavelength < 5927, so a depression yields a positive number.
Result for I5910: 0.7 AA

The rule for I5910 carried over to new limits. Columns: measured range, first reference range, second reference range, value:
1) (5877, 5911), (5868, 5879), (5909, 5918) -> 2.1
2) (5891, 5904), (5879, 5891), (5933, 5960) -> 0.5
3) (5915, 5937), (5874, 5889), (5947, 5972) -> -0.4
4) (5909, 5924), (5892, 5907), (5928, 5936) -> -0.3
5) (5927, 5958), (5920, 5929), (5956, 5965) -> -0.2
